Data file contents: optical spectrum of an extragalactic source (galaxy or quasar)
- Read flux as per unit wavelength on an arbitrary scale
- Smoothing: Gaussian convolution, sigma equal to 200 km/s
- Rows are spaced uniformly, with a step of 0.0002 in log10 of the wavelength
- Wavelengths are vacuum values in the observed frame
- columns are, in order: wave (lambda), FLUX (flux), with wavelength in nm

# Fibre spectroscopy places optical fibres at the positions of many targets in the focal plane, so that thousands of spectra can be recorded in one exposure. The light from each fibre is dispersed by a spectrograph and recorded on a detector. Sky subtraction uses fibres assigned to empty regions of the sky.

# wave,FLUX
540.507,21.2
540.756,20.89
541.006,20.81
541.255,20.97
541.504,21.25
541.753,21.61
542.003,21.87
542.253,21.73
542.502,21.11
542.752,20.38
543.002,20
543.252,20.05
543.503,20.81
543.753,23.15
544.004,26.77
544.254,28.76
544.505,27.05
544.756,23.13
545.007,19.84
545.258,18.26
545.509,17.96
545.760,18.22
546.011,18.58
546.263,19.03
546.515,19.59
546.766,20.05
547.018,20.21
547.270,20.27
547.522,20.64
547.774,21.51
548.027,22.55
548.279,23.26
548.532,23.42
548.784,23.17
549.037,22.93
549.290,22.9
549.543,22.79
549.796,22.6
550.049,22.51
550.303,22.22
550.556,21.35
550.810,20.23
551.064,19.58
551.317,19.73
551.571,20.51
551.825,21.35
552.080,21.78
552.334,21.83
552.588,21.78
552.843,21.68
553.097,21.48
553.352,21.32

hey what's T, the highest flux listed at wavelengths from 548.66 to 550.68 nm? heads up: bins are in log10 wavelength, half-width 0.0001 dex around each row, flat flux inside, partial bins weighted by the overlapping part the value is 23.17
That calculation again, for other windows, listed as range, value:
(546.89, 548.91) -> 23.42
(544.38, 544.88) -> 27.05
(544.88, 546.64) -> 19.84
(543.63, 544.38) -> 28.76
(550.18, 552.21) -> 22.22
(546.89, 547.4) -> 20.27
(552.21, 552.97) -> 21.83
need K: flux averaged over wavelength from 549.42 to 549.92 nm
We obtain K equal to 22.7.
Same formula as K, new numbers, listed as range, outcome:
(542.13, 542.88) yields 21.1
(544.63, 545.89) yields 19.5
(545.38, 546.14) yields 18.3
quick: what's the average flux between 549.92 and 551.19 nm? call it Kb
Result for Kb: 21.2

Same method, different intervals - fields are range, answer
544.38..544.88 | 25.1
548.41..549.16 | 23.2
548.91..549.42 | 22.9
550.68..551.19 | 19.9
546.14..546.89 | 19.6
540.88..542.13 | 21.3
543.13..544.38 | 23.9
